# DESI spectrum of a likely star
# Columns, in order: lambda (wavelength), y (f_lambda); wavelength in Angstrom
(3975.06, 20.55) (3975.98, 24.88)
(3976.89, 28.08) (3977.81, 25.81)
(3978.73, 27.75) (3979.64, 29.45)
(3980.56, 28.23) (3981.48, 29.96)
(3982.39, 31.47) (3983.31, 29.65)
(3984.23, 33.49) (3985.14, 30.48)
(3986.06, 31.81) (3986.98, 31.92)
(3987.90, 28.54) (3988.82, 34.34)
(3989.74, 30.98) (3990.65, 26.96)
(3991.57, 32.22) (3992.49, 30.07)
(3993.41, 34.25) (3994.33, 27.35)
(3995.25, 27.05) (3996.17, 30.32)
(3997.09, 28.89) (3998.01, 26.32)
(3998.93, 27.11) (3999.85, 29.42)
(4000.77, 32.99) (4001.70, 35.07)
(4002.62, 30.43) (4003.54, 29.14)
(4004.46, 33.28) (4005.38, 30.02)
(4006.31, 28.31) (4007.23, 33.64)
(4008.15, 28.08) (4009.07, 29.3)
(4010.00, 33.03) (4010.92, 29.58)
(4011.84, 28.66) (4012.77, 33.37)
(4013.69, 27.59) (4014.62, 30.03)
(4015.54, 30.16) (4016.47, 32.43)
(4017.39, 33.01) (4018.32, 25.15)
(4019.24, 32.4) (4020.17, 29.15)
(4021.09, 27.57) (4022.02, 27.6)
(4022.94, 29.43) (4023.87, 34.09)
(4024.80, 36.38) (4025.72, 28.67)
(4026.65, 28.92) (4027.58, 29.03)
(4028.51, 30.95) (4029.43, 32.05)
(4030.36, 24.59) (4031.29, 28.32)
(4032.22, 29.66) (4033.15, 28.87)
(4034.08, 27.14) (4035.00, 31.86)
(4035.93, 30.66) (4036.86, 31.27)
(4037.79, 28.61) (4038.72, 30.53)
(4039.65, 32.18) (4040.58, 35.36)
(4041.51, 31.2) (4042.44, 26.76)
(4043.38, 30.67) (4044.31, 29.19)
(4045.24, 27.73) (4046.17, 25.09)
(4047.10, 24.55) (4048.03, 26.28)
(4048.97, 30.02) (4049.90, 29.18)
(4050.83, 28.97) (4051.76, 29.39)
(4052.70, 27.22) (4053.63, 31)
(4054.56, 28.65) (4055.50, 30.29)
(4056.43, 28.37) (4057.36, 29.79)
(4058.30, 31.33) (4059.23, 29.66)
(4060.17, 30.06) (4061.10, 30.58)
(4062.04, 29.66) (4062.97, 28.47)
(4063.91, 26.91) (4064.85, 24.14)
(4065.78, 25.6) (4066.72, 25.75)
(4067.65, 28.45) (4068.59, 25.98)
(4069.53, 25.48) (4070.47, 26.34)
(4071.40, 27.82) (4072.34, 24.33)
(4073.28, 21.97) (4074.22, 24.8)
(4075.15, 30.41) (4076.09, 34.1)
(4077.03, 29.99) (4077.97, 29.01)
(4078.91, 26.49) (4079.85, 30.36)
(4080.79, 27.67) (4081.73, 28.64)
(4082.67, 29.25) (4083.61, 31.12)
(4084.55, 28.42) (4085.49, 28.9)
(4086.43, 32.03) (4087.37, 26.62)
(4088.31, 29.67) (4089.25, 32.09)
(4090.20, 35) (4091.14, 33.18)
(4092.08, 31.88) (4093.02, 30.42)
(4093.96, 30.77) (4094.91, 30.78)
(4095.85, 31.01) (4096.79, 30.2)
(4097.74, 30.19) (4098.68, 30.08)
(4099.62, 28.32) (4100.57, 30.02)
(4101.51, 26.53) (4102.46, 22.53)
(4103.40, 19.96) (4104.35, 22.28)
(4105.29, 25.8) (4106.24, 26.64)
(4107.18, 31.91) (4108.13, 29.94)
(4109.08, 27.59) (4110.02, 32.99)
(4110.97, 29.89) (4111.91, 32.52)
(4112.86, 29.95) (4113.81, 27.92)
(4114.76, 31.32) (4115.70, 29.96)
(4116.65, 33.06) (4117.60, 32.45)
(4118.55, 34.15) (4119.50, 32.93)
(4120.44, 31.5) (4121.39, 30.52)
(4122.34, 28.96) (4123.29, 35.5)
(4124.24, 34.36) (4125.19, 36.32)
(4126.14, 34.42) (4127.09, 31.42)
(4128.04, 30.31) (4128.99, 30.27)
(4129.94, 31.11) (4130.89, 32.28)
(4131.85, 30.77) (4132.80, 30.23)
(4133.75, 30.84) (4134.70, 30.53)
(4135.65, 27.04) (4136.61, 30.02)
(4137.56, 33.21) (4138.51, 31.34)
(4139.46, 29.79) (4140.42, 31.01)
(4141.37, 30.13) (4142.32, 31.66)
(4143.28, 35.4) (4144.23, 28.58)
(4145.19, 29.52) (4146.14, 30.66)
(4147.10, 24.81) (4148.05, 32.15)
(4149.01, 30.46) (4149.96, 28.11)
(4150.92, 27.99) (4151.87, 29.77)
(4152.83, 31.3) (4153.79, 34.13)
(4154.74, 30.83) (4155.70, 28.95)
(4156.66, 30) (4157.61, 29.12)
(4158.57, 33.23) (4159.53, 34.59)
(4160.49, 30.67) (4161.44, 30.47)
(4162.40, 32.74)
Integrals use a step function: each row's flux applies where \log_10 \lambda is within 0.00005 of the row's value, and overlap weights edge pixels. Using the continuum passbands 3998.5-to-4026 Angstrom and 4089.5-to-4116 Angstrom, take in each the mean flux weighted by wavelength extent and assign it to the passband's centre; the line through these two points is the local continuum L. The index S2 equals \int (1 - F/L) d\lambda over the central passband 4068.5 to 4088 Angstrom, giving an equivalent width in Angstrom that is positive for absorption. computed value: 1.0 Angstrom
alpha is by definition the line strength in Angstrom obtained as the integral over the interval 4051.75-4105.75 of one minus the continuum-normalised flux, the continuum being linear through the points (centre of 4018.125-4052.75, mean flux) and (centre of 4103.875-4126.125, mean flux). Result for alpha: 3.0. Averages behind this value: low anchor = 29.4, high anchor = 30.9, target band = 28.5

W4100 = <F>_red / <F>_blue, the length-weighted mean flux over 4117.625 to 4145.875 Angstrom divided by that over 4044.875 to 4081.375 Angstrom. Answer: 1.13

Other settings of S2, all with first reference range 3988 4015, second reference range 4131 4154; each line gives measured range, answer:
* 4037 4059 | 0.7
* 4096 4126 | 0.4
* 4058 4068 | 0.7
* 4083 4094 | -0.2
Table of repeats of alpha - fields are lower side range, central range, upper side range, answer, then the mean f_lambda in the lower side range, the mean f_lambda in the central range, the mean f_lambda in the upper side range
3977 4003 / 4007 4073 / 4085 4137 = 2.2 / 30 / 29.2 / 30.3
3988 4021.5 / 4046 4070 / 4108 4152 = 1.9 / 30.2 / 28.1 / 31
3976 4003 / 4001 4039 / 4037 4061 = -0.8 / 29.9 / 30.2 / 29.3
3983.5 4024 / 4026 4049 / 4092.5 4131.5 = 0.8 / 30.3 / 29.2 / 30.2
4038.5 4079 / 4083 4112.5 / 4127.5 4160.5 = 0.1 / 28.4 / 29.3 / 30.6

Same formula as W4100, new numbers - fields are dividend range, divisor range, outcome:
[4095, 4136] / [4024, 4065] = 1.03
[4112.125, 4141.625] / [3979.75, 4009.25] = 1.04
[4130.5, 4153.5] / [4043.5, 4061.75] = 1.05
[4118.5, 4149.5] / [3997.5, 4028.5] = 1.03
